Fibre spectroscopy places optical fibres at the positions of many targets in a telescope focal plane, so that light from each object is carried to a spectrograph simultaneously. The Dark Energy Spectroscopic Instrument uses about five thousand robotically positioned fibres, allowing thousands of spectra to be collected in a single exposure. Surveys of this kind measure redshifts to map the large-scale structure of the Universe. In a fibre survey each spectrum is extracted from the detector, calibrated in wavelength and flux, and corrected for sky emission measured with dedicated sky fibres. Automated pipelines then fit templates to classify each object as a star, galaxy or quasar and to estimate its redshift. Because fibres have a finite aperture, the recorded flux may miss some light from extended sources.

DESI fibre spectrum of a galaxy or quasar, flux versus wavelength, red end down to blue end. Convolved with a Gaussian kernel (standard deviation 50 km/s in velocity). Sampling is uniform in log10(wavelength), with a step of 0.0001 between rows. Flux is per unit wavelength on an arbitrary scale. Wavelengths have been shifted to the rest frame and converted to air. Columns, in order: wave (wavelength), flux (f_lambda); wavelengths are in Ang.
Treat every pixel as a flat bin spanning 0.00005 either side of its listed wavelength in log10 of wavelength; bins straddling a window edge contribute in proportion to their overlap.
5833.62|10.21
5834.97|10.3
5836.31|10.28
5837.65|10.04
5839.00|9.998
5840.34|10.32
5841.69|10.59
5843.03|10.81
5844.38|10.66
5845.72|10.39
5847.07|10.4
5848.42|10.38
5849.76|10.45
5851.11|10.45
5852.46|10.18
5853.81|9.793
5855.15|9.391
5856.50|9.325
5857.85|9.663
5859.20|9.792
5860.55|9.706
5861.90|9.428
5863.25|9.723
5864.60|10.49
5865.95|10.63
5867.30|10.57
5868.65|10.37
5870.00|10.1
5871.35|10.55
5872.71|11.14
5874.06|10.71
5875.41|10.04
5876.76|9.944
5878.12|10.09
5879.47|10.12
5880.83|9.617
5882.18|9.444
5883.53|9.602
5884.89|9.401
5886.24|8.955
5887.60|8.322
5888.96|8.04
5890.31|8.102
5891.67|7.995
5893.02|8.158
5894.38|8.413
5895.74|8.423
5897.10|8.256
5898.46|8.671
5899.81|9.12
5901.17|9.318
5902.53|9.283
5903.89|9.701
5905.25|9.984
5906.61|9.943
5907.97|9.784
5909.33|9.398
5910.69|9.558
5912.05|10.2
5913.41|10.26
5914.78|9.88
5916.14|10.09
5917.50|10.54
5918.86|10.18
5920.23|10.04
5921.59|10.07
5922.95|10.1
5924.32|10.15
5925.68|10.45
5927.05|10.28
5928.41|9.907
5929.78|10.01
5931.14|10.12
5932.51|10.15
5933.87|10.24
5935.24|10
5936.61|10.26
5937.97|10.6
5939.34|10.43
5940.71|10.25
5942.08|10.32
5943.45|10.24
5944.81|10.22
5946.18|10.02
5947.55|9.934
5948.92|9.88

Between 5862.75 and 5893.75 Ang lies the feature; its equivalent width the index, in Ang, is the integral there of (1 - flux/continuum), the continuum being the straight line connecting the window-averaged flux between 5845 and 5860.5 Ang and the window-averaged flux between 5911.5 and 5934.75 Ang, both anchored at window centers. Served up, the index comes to 1.25 Ang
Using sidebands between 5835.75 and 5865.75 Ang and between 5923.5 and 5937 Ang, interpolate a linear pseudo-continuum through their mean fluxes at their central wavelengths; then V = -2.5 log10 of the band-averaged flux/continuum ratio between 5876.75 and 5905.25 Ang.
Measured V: 0.13 mag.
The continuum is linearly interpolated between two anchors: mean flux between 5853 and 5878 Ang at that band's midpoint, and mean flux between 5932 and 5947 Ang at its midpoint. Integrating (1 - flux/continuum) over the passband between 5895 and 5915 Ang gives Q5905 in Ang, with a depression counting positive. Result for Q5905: 1.44 Ang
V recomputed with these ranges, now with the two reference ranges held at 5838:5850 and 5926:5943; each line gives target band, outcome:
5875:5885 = 0.06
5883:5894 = 0.20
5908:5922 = 0.03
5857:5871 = 0.04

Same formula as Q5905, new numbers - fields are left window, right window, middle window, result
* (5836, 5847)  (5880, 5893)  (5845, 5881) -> -1.9 Ang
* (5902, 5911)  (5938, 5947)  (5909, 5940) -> -0.5 Ang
